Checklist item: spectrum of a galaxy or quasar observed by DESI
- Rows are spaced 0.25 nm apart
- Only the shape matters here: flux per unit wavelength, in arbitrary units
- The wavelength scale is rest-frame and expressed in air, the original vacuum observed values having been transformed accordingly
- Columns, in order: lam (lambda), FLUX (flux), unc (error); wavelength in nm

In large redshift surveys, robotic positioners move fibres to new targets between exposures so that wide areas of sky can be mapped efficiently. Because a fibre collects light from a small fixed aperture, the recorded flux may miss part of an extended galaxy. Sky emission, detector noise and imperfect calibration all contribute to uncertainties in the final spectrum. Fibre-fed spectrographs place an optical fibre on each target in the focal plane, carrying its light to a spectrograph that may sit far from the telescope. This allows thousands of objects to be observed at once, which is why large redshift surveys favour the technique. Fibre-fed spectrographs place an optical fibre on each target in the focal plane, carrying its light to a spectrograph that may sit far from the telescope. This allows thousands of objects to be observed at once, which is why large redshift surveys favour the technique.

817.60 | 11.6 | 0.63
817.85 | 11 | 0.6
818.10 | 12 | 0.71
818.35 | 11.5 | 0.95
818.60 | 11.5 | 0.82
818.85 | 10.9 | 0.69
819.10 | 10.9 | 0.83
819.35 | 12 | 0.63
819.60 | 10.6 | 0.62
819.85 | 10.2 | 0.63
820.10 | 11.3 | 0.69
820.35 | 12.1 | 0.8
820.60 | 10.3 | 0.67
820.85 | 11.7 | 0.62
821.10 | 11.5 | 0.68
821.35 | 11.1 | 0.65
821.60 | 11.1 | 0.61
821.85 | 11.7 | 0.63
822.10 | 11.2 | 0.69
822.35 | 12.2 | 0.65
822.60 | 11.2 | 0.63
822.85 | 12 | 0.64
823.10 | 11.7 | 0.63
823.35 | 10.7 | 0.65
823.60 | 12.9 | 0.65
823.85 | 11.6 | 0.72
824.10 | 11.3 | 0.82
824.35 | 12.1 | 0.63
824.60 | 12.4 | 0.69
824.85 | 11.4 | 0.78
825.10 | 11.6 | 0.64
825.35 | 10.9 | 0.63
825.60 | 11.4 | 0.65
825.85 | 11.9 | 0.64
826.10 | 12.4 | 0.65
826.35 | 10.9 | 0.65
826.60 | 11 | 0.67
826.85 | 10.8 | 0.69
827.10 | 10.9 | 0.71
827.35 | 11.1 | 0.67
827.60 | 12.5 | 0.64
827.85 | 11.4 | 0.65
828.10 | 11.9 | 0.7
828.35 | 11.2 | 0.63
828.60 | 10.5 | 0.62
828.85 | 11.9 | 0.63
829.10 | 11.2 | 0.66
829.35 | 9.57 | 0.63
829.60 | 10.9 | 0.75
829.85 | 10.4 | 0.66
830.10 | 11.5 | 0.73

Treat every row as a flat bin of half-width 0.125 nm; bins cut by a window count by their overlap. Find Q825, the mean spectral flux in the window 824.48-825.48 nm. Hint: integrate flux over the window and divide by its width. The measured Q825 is 11.6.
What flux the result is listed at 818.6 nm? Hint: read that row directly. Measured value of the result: 11.5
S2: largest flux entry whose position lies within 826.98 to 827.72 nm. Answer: 12.5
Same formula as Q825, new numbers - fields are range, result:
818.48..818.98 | 11.2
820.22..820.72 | 11.2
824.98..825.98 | 11.5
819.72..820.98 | 11.1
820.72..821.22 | 11.6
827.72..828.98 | 11.4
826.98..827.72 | 11.5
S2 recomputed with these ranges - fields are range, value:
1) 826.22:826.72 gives 11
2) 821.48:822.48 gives 12.2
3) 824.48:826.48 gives 12.4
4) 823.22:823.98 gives 12.9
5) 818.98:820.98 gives 12.1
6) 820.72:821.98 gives 11.7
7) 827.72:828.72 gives 11.9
